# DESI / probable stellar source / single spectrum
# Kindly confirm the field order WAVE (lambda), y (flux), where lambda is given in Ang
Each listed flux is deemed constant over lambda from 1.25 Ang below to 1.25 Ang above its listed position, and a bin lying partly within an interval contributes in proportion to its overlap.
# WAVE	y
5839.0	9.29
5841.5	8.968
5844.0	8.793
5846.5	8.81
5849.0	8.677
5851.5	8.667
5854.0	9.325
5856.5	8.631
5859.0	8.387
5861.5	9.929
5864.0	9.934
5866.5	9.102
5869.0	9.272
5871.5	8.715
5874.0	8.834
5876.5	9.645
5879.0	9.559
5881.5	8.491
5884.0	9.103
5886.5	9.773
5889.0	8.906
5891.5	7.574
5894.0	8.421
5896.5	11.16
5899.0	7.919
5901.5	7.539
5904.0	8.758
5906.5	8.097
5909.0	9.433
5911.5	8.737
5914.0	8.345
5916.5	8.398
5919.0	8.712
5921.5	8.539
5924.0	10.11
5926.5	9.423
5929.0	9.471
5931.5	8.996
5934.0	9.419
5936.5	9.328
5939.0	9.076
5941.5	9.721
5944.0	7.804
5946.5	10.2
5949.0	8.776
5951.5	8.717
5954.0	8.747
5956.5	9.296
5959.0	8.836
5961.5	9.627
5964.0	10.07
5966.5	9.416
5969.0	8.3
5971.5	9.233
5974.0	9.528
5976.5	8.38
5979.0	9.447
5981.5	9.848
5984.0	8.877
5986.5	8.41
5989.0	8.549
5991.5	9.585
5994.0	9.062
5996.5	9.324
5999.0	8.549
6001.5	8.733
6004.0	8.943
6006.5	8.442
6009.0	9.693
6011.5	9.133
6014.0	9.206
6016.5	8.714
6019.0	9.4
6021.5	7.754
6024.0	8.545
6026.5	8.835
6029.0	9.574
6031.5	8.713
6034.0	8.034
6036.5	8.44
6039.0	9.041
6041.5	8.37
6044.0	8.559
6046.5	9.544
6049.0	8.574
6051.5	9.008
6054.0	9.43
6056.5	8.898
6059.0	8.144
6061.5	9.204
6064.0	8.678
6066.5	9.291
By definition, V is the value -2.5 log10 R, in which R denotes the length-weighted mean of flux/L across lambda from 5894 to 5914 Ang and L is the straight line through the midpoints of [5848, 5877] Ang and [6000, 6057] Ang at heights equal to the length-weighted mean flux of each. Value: 0.03 mag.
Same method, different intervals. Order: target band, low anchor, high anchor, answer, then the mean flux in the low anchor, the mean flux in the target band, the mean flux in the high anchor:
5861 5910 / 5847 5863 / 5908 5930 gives -0.002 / 8.95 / 8.99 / 9.01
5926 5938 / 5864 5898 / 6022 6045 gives -0.040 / 9.14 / 9.32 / 8.65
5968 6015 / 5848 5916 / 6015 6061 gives -0.025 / 8.92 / 9.02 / 8.76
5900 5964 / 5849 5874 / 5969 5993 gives 0.010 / 9.07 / 8.98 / 9.05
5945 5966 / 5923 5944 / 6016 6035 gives -0.010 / 9.34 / 9.27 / 8.7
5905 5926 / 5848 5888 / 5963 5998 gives 0.038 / 9.13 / 8.82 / 9.13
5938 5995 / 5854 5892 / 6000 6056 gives -0.020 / 9.1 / 9.11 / 8.85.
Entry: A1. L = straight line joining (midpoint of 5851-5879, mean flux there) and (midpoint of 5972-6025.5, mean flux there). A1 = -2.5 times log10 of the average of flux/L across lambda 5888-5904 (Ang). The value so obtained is 0.06 mag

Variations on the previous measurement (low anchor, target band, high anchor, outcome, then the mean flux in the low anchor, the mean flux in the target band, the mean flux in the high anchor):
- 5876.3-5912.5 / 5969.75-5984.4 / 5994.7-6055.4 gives -0.04 mag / 8.85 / 9.21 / 8.86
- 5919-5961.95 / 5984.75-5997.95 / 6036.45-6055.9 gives 0.01 mag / 9.16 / 8.98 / 8.9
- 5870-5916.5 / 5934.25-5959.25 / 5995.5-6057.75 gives -0.03 mag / 8.82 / 9.07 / 8.86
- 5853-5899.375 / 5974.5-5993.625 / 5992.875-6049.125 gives -0.02 mag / 9.11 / 9.04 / 8.84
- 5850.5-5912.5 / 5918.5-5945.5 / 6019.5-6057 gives -0.03 mag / 8.96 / 9.17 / 8.76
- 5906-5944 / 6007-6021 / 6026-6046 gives -0.04 mag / 9.03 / 9.11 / 8.72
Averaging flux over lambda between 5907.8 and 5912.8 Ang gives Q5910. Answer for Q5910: 9.07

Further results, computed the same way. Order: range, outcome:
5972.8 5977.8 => 8.95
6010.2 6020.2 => 9.11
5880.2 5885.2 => 8.8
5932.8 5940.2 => 9.27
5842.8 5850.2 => 8.76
